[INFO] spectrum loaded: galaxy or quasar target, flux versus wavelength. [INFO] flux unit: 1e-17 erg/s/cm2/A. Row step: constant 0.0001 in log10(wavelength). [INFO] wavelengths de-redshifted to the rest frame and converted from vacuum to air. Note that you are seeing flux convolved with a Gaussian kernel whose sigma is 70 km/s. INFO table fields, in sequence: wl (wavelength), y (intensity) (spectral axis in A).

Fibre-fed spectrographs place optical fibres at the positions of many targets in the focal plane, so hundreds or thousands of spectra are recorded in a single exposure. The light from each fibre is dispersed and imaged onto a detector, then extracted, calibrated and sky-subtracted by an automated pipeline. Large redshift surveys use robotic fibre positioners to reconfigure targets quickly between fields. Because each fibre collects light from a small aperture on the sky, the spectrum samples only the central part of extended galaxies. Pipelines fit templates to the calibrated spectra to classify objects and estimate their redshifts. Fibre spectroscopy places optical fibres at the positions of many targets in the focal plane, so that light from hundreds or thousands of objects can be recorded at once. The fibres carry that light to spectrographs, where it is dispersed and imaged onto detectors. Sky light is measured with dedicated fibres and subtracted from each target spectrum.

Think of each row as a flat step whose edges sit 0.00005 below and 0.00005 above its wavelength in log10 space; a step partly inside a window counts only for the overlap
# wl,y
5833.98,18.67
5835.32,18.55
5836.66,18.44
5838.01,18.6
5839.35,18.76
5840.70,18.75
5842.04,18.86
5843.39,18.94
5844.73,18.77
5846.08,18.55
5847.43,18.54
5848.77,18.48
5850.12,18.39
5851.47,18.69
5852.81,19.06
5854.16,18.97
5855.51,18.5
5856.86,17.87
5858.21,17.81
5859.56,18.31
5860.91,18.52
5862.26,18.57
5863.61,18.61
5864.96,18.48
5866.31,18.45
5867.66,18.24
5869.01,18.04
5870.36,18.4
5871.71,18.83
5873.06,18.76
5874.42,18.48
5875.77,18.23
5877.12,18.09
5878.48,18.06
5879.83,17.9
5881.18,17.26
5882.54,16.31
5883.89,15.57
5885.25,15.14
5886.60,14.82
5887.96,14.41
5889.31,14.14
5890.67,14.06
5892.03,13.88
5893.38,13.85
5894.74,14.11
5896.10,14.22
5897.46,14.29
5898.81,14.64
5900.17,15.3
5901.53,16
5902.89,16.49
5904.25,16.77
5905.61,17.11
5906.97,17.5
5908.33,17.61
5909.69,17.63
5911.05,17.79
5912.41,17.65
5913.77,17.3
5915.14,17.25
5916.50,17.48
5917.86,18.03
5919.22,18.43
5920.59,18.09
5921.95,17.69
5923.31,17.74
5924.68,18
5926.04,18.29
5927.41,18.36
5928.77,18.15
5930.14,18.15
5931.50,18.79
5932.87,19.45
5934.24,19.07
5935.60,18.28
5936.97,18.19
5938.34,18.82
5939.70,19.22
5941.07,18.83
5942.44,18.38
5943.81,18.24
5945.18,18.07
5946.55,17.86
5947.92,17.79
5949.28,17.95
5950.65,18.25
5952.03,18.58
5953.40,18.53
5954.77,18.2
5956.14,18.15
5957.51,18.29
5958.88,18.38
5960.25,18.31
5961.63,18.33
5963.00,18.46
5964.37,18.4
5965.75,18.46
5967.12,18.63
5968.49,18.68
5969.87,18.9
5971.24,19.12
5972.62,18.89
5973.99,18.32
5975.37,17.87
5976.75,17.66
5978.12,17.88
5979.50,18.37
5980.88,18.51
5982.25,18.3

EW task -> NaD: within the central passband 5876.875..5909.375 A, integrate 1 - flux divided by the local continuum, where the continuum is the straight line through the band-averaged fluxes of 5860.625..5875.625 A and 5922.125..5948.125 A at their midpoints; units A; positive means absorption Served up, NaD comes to 4.8 A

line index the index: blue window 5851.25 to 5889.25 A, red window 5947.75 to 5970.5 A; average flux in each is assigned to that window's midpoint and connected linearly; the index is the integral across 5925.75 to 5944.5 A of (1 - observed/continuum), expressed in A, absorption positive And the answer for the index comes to -0.4 A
